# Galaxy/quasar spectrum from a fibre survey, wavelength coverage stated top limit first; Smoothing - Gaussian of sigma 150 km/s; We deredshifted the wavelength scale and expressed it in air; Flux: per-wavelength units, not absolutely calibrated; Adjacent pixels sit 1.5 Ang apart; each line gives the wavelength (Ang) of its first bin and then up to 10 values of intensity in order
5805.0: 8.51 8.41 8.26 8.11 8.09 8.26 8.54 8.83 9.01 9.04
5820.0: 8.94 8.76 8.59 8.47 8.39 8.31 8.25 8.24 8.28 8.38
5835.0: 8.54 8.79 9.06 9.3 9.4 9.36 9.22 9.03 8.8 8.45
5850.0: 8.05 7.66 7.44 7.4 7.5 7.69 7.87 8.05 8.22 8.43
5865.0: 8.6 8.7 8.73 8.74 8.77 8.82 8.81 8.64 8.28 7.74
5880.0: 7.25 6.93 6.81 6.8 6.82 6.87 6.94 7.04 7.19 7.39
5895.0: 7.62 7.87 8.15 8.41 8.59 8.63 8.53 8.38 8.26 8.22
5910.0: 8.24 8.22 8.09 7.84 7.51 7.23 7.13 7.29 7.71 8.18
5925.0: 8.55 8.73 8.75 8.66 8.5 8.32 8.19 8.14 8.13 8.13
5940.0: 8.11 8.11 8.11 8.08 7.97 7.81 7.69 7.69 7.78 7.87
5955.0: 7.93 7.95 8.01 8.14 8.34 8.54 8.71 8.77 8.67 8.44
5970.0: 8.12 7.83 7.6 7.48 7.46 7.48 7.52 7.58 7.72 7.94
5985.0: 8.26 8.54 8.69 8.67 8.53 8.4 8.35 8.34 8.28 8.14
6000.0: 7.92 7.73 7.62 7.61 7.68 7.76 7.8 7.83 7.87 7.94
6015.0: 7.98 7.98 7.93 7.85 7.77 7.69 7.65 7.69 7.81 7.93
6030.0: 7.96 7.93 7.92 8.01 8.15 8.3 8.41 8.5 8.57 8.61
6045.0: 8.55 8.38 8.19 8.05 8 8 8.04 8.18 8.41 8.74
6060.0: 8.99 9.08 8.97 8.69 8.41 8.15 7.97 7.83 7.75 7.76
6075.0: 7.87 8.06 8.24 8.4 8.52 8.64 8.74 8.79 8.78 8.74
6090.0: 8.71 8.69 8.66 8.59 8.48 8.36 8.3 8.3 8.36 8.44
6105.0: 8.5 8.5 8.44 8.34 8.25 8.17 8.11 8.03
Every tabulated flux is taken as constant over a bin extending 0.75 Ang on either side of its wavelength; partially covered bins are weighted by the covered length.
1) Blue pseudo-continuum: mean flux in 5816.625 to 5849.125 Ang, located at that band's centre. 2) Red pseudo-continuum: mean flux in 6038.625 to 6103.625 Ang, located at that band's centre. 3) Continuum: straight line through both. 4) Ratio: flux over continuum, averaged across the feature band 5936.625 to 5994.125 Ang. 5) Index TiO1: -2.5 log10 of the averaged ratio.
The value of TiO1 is 0.06 mag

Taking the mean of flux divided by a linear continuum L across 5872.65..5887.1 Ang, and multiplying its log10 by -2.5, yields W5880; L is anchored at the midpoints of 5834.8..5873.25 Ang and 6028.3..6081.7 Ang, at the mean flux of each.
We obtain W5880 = 0.12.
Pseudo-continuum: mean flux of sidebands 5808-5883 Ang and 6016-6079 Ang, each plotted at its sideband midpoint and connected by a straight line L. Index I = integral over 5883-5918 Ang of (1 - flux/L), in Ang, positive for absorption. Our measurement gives 2.4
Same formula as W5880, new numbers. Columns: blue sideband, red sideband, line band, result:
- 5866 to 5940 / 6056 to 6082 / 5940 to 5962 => 0.02 mag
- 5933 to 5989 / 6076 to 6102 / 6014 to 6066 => 0.02 mag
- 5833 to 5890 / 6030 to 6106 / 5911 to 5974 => 0.02 mag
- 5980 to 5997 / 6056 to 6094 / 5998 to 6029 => 0.07 mag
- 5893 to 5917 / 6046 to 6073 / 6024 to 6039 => 0.04 mag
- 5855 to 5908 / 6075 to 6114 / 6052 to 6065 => -0.03 mag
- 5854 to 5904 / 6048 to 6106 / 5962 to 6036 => 0.03 mag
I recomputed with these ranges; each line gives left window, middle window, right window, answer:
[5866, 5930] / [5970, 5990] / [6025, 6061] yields 0.51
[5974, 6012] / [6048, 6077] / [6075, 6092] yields 0.51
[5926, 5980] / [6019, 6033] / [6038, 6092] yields 0.81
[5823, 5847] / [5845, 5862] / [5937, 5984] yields 1.25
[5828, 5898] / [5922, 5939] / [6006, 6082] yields -0.51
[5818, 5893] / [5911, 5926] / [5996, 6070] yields 0.71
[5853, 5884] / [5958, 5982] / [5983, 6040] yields 0.01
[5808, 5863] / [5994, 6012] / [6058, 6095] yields 1.19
